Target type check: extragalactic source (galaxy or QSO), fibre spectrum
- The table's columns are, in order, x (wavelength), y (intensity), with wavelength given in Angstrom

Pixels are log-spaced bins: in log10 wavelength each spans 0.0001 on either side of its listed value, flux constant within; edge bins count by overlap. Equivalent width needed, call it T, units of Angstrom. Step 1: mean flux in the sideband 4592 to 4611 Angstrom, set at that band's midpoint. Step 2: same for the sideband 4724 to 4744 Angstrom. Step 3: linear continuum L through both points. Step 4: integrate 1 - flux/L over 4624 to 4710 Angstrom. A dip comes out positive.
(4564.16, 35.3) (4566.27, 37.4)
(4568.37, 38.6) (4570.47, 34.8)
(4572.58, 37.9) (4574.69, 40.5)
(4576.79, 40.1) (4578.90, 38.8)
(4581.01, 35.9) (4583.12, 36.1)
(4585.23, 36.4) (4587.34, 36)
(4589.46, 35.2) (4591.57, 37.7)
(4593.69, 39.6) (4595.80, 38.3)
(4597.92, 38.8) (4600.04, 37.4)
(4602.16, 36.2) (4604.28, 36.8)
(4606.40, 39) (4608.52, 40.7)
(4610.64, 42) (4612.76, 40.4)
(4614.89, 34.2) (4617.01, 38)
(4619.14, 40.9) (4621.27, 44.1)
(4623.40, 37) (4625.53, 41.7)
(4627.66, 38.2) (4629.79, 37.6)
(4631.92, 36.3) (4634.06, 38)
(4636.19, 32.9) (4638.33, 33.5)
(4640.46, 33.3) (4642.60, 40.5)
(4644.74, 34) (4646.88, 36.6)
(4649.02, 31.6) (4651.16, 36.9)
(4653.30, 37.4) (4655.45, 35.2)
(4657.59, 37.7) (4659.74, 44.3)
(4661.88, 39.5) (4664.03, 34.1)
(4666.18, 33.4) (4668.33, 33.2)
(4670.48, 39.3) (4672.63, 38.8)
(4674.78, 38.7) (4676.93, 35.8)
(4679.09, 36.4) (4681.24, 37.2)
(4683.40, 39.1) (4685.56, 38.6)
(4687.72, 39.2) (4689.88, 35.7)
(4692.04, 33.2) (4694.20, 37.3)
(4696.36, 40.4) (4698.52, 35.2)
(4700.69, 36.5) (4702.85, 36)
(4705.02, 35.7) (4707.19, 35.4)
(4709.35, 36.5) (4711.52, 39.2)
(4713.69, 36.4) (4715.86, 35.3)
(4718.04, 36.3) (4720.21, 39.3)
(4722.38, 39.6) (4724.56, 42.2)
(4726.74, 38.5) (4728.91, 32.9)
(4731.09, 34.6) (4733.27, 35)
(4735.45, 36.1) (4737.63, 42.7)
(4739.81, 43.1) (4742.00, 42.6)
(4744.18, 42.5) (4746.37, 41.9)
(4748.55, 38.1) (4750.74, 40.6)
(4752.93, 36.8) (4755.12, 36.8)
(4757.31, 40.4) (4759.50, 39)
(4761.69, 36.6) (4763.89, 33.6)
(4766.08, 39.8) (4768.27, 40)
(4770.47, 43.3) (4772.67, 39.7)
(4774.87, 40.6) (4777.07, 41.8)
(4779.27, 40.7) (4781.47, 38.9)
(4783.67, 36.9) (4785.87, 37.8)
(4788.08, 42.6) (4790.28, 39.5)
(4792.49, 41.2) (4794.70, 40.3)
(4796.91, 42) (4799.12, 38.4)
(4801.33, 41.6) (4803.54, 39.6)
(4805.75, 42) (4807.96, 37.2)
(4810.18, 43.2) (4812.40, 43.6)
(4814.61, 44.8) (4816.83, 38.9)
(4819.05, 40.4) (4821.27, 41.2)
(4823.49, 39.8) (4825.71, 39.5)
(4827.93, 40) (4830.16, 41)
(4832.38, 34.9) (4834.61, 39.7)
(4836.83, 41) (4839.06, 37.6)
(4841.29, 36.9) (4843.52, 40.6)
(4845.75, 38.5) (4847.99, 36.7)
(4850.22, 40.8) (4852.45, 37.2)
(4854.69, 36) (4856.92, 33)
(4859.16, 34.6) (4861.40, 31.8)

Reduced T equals 4.20 Angstrom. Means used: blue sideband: 38.6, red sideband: 38.7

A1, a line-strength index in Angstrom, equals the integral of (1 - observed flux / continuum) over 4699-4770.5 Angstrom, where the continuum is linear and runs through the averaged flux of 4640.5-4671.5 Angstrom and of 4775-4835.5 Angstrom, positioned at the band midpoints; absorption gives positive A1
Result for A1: 0.65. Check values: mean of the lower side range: 36.6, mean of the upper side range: 40.3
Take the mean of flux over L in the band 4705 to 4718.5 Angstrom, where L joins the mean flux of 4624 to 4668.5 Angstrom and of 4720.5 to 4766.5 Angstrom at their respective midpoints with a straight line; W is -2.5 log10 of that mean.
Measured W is 0.05 mag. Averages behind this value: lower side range 36.5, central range 36.5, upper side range 38.7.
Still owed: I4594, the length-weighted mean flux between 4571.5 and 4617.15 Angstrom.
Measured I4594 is 38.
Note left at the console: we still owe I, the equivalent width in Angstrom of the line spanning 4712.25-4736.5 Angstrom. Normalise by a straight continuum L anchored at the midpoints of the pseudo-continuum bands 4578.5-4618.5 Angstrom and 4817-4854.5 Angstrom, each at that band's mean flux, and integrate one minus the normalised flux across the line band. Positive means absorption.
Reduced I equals 0.9 Angstrom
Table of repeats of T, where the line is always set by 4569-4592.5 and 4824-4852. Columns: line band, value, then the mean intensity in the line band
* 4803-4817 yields -1.0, 41.6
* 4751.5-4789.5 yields -0.7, 39.2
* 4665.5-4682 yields 0.5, 36.7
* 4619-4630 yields -0.7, 40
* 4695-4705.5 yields 0.3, 36.8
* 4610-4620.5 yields -0.5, 39.1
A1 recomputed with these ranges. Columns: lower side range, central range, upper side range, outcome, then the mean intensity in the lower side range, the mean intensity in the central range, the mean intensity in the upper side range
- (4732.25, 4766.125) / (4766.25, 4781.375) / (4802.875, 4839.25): -0.5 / 39.1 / 40.8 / 40.3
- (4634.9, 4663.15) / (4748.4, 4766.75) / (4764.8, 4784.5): 0.8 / 36.4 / 37.9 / 40.2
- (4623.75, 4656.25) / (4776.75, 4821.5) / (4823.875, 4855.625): -2.8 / 36.3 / 40.6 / 38.6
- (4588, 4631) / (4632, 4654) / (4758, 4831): 2.0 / 38.7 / 35.5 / 40.2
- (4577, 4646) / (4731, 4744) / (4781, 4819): 0.0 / 37.7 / 39.6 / 40.5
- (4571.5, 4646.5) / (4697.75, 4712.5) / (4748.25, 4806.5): 0.9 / 37.8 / 36.4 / 39.6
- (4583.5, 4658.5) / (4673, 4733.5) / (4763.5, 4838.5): 2.6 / 37.4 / 37.1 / 40.2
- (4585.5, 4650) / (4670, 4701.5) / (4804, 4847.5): 0.8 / 37.5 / 37.4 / 40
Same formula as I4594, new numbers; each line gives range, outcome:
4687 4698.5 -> 36.9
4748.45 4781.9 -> 39.2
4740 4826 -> 40.1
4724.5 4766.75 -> 38.6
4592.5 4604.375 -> 37.9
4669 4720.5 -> 37.1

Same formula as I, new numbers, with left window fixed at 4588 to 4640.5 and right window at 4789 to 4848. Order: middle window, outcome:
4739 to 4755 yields -0.5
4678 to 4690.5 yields 0.3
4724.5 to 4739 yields 0.7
